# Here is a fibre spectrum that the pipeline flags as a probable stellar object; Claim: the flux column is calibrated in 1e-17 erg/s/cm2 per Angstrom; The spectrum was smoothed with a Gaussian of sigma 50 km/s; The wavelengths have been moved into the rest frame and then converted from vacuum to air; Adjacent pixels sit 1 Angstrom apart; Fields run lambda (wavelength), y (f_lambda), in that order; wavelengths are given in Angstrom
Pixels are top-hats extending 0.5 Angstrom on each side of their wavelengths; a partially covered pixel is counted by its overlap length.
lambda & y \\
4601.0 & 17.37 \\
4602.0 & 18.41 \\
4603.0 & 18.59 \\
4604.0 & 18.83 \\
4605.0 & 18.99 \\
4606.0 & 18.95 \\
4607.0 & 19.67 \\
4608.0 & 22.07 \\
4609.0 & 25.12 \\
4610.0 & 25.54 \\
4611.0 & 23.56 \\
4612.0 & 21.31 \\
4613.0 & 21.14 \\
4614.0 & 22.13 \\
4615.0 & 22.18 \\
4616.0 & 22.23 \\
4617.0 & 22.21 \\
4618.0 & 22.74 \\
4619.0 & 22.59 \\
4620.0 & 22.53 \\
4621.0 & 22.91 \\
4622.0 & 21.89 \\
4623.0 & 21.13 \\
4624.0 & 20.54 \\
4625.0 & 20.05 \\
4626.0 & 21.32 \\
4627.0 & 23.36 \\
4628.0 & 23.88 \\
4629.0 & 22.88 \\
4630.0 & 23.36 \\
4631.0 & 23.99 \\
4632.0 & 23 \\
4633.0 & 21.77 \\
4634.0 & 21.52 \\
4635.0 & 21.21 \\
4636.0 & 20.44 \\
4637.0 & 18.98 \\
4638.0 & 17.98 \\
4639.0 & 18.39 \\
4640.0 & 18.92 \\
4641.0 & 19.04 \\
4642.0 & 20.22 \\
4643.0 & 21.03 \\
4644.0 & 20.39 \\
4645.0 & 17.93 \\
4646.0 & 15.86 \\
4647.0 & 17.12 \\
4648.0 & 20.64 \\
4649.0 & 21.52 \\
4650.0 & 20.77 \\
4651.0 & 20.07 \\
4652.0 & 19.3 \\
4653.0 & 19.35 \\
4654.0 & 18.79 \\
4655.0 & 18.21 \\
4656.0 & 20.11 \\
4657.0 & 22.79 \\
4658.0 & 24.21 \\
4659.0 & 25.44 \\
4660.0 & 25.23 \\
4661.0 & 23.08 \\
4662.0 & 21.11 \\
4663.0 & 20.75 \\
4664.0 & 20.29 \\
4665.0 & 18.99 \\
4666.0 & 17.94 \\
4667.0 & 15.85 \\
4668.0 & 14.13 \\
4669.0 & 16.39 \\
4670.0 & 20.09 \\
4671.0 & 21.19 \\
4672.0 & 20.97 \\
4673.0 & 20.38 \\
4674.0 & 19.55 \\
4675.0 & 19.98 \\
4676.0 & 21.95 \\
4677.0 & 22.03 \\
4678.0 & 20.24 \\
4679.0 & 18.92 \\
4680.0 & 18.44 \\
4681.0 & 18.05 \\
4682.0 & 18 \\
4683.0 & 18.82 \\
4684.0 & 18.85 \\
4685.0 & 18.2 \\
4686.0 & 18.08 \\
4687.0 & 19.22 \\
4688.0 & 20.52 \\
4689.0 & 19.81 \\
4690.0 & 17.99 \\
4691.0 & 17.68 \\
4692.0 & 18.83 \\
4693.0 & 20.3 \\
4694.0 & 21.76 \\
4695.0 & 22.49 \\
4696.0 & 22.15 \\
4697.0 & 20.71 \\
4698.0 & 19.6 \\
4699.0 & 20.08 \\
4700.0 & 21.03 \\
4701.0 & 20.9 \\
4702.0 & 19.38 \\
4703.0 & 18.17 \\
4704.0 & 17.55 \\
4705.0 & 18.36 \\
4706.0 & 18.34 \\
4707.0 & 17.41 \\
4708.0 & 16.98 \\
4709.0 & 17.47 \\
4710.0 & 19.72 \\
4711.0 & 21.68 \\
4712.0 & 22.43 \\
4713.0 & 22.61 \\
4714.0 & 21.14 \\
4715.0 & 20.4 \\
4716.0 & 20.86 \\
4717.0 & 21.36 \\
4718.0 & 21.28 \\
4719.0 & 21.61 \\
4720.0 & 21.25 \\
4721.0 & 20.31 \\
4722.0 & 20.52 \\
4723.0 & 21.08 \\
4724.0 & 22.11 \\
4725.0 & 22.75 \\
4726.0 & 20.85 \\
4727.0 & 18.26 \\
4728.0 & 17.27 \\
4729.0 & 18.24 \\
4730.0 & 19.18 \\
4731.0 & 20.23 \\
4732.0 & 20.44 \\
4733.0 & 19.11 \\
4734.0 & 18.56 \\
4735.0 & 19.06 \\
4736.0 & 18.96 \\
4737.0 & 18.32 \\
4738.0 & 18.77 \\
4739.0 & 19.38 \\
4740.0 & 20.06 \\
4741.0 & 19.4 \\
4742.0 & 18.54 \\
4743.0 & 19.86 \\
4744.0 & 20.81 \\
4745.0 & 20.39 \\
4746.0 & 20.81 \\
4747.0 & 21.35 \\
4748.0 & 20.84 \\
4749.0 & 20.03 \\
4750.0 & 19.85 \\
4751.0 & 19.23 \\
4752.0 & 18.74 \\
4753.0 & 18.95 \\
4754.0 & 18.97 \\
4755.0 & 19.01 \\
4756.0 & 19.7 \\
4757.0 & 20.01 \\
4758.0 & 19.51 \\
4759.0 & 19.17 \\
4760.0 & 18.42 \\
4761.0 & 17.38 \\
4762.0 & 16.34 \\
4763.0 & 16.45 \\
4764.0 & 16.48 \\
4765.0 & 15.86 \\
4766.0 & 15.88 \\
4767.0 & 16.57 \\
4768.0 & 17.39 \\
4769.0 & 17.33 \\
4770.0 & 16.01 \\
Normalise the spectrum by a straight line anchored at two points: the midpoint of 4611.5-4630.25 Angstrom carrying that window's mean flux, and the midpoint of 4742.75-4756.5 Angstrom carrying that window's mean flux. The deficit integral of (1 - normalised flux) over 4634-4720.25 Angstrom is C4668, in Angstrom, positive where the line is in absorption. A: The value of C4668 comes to 5.20 Angstrom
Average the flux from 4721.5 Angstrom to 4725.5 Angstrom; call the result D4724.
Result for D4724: 21.6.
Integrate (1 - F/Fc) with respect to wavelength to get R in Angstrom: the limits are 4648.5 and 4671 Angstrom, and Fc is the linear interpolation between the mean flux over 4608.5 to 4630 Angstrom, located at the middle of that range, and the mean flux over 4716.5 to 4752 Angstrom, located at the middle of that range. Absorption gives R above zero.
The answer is 1.4 Angstrom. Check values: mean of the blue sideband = 22.5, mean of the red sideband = 20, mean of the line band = 20.2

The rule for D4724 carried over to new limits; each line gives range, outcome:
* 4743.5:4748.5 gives 20.8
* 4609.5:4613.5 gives 22.9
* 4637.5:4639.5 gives 18.2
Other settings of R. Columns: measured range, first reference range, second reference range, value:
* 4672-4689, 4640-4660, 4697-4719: 0.47 Angstrom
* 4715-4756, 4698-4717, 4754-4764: -1.99 Angstrom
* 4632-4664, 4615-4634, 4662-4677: 0.45 Angstrom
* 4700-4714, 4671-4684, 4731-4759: 0.19 Angstrom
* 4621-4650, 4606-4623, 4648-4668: 1.08 Angstrom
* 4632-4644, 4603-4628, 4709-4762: 0.74 Angstrom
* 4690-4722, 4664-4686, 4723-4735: -1.08 Angstrom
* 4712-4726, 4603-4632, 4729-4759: -0.92 Angstrom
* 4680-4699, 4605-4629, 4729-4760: 1.05 Angstrom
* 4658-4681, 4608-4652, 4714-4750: 0.70 Angstrom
